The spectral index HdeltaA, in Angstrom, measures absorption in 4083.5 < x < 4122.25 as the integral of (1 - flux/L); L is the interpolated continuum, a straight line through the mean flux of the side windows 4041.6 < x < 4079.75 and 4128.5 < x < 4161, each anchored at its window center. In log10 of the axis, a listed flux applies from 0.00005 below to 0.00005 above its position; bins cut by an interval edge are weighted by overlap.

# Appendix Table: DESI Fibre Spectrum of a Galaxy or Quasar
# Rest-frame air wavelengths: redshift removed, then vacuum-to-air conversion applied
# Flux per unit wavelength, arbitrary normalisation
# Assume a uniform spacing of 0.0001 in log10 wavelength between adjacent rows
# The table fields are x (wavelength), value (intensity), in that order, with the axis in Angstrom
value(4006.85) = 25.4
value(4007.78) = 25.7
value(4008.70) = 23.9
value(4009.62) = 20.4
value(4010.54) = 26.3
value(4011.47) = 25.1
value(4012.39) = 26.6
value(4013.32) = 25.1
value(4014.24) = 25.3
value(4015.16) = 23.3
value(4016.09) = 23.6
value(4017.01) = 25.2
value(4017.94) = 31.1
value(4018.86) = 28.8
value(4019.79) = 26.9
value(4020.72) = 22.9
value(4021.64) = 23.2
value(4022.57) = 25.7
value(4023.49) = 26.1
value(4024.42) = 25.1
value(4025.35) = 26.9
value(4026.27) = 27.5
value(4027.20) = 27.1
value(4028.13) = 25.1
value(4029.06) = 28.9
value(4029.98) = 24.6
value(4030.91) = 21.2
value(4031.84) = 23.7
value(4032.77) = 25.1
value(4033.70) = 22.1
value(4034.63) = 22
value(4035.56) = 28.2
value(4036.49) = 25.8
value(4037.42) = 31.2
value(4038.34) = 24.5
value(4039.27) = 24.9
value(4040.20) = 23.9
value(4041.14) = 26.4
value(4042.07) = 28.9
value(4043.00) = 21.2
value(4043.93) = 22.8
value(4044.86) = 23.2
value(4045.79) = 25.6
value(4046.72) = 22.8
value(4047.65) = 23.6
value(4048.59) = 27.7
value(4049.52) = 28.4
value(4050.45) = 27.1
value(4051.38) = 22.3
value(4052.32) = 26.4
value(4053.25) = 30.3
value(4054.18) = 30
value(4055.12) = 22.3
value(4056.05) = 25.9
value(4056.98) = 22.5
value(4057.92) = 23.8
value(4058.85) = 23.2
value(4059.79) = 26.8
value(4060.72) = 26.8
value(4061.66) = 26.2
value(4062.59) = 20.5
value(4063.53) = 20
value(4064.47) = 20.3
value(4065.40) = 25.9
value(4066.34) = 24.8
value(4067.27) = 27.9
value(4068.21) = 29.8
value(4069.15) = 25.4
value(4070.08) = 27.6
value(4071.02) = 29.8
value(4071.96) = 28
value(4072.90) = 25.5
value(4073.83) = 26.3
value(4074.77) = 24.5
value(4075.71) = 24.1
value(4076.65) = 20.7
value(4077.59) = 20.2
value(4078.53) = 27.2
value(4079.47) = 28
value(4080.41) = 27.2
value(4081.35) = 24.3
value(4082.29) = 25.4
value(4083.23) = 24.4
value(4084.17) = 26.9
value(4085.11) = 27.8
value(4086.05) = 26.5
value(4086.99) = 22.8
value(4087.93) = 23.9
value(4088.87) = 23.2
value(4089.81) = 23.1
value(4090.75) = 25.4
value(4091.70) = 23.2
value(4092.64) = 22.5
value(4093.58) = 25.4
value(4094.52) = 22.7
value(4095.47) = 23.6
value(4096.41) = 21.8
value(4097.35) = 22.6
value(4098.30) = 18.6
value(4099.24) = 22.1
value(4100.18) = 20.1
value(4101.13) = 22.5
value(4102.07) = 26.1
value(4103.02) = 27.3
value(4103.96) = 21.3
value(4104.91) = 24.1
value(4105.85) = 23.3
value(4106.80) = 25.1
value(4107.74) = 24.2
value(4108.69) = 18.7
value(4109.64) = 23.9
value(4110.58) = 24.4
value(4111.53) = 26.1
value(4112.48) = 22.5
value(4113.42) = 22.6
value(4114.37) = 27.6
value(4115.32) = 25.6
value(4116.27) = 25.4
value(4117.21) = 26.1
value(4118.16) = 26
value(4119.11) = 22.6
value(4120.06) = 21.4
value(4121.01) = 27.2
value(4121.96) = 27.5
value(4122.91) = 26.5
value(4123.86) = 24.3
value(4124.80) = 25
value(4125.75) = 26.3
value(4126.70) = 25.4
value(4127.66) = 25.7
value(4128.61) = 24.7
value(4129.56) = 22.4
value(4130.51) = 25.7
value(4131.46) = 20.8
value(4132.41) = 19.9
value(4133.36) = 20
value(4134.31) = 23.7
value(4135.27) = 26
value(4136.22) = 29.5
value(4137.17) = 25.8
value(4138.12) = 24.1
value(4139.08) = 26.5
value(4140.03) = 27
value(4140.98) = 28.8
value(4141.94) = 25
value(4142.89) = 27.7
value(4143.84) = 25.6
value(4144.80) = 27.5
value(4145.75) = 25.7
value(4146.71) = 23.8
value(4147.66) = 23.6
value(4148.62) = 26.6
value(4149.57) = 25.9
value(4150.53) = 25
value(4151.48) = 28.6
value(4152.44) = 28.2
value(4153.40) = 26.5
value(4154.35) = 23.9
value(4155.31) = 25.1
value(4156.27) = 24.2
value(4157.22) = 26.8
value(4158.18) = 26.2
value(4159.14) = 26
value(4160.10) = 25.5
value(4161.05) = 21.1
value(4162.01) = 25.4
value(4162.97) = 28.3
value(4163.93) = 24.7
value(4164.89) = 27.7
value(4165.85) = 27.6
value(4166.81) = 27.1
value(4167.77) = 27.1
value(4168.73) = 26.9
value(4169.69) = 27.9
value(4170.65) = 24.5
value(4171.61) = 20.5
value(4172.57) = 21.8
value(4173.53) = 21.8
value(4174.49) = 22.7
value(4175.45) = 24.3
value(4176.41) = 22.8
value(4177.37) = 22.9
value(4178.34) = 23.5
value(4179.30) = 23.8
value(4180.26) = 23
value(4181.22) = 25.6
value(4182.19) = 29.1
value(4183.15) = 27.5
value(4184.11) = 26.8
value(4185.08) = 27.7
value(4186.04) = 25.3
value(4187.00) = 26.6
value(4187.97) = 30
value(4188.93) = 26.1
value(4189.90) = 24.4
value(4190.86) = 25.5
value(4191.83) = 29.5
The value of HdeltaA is 2.0 Angstrom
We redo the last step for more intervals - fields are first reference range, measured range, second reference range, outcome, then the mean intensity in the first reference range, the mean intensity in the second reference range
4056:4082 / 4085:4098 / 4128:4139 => 0.5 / 25.1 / 24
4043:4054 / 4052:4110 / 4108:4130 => 1.3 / 25.4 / 24.7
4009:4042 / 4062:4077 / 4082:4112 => -0.5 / 25.5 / 23.7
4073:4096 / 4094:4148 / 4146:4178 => 1.0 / 24.6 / 25.2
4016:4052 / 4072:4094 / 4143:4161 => 0.7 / 25.4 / 25.7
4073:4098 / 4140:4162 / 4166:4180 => -1.4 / 24.3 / 24.2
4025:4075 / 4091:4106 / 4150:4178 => 1.4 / 25.4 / 25.2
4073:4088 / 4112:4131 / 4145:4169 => 0.4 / 25.1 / 25.9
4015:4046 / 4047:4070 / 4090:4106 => -0.9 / 25.4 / 23.1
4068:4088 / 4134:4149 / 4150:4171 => 0.0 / 25.7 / 26.1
